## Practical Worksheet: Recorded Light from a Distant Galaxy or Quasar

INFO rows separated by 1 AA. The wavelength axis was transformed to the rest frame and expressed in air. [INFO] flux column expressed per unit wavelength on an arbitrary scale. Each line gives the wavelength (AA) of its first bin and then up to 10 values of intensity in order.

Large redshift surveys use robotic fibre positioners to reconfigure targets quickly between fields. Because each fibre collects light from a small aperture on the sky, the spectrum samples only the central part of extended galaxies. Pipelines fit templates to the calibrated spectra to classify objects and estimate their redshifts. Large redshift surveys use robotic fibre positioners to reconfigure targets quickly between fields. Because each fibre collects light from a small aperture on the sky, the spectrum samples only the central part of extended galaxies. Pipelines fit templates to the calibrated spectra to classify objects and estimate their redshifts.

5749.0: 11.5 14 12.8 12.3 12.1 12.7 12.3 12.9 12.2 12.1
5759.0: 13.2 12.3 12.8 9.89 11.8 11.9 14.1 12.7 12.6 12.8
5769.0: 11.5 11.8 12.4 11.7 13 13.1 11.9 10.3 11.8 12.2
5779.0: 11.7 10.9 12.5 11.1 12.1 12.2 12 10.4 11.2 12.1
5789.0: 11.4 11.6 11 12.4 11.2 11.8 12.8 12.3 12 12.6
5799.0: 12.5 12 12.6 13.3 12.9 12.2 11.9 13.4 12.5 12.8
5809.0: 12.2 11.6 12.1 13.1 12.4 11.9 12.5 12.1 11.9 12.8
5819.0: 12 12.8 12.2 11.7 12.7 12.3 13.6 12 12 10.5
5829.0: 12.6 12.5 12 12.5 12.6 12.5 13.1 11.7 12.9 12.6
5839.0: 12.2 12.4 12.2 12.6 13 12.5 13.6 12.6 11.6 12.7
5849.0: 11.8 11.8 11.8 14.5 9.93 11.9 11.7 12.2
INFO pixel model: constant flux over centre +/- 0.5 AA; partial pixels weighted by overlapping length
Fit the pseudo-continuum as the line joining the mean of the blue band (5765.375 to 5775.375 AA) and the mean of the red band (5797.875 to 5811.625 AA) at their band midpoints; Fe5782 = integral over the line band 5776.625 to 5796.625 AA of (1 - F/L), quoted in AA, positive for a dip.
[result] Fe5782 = 1.1 AA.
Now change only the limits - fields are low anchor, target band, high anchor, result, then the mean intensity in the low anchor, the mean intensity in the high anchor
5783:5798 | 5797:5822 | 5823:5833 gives -0.8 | 11.8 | 12.3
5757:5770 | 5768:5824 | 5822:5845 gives 1.1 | 12.3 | 12.4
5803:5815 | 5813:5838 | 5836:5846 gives 0.4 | 12.4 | 12.6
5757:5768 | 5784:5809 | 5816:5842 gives 0.4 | 12.4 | 12.3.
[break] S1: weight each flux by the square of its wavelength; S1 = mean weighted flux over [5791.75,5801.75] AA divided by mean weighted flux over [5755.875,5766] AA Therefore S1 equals 1.01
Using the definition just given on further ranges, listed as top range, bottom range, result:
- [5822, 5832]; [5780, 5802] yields 1.04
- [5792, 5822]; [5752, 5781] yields 1.03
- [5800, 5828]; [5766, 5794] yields 1.06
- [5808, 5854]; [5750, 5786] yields 1.04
